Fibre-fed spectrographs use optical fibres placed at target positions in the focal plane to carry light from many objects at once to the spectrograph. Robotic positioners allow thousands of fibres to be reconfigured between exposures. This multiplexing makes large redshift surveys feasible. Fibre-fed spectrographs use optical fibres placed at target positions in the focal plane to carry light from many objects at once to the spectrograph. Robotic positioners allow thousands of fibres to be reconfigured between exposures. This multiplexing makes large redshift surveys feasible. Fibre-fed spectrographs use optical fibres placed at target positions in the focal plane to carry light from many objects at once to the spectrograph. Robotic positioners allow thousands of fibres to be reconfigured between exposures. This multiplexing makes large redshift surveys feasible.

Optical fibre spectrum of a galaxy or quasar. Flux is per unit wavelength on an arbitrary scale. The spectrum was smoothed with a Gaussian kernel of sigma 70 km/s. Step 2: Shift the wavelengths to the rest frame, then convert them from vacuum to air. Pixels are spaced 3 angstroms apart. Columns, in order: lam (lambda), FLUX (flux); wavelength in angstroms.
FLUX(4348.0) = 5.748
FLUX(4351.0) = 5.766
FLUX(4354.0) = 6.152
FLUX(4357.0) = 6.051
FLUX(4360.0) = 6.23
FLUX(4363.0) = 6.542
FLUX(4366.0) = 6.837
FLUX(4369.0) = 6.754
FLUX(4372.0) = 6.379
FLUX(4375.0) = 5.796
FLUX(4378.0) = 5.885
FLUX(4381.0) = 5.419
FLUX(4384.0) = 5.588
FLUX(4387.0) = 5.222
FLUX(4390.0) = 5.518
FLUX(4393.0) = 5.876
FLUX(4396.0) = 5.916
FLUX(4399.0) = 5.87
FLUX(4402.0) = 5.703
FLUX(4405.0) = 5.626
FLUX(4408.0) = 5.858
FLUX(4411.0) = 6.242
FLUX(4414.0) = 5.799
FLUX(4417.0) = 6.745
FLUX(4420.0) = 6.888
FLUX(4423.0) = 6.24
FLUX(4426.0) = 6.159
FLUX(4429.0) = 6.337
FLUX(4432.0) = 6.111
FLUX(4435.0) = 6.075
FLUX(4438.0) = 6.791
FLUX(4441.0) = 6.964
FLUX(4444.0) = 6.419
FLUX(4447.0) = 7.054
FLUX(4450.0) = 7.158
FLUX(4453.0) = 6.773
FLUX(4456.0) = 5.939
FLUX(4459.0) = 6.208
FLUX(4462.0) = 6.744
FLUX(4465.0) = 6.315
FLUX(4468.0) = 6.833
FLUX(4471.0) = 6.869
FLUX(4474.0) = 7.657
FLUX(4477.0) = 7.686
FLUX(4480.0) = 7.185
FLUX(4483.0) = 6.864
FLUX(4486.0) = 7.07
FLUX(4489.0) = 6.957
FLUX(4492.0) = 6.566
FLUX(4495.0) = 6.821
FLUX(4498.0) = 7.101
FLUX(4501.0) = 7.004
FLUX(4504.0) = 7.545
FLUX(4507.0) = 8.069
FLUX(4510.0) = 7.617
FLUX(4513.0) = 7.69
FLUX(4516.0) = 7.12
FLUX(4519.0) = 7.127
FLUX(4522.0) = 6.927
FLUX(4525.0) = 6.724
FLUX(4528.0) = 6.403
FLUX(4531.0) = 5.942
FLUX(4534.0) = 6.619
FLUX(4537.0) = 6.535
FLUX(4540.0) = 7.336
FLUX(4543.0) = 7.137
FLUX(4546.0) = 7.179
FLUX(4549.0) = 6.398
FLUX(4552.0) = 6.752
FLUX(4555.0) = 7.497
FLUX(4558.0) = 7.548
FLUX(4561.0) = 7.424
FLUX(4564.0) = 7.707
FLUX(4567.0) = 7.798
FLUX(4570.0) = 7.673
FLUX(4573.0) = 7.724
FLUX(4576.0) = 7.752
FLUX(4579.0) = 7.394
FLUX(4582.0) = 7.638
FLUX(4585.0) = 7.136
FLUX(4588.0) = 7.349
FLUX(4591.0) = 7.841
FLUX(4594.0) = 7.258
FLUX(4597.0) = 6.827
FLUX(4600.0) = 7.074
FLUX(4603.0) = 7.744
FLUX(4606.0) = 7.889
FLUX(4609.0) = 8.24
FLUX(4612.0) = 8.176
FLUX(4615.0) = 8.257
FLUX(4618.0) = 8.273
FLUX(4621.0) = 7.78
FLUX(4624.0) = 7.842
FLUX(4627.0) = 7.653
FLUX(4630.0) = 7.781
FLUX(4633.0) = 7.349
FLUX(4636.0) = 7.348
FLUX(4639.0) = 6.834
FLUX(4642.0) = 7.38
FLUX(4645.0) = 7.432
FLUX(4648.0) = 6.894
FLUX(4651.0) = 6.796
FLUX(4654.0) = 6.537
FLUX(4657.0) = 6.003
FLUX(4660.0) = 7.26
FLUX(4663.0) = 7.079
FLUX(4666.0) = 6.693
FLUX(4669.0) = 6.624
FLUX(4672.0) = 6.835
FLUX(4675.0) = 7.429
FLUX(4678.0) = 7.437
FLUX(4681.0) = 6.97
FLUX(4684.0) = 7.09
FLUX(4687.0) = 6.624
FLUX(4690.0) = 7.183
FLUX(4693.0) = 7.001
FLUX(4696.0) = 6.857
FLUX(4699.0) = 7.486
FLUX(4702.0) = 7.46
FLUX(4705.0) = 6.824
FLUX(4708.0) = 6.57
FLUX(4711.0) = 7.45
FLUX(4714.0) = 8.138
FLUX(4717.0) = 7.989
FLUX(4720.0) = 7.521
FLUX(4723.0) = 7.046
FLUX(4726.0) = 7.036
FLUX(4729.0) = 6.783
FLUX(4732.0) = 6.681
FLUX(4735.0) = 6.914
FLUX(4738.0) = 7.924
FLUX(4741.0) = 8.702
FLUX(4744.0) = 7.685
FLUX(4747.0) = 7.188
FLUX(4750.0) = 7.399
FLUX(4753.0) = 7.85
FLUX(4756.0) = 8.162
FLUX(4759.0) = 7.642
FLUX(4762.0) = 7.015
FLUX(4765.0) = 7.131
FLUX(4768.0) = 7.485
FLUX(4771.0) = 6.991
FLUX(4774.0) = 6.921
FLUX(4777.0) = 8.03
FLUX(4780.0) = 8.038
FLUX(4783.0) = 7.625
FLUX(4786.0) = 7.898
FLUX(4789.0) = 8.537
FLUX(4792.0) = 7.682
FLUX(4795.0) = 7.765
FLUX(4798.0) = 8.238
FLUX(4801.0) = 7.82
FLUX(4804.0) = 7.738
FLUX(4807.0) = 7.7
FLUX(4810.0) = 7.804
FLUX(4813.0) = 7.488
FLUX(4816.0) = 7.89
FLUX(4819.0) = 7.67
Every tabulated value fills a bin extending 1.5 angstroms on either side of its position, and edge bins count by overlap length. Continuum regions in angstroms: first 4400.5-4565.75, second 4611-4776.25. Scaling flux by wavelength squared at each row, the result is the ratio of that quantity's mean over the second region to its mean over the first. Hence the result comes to 1.2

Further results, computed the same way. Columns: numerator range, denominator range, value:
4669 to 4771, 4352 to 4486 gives 1.31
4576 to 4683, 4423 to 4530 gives 1.14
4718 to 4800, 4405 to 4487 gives 1.31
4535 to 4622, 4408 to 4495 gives 1.19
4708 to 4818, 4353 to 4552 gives 1.32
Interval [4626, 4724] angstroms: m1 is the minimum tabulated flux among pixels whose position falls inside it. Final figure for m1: 6.003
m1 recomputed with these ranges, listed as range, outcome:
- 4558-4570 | 7.424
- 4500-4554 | 5.942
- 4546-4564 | 6.398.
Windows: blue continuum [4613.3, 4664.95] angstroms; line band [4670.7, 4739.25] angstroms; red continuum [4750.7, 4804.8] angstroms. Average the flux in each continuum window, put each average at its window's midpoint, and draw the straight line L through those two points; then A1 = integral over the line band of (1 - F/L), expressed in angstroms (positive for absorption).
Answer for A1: 2.9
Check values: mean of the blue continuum 7.32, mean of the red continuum 7.69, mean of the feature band 7.18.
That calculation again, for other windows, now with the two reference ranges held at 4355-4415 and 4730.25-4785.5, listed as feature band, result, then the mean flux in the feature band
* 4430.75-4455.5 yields -1.76 angstroms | 6.64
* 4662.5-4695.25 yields 0.92 angstroms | 6.99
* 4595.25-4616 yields -2.53 angstroms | 7.73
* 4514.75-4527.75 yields -0.77 angstroms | 6.92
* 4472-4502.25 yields -3.33 angstroms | 7.09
